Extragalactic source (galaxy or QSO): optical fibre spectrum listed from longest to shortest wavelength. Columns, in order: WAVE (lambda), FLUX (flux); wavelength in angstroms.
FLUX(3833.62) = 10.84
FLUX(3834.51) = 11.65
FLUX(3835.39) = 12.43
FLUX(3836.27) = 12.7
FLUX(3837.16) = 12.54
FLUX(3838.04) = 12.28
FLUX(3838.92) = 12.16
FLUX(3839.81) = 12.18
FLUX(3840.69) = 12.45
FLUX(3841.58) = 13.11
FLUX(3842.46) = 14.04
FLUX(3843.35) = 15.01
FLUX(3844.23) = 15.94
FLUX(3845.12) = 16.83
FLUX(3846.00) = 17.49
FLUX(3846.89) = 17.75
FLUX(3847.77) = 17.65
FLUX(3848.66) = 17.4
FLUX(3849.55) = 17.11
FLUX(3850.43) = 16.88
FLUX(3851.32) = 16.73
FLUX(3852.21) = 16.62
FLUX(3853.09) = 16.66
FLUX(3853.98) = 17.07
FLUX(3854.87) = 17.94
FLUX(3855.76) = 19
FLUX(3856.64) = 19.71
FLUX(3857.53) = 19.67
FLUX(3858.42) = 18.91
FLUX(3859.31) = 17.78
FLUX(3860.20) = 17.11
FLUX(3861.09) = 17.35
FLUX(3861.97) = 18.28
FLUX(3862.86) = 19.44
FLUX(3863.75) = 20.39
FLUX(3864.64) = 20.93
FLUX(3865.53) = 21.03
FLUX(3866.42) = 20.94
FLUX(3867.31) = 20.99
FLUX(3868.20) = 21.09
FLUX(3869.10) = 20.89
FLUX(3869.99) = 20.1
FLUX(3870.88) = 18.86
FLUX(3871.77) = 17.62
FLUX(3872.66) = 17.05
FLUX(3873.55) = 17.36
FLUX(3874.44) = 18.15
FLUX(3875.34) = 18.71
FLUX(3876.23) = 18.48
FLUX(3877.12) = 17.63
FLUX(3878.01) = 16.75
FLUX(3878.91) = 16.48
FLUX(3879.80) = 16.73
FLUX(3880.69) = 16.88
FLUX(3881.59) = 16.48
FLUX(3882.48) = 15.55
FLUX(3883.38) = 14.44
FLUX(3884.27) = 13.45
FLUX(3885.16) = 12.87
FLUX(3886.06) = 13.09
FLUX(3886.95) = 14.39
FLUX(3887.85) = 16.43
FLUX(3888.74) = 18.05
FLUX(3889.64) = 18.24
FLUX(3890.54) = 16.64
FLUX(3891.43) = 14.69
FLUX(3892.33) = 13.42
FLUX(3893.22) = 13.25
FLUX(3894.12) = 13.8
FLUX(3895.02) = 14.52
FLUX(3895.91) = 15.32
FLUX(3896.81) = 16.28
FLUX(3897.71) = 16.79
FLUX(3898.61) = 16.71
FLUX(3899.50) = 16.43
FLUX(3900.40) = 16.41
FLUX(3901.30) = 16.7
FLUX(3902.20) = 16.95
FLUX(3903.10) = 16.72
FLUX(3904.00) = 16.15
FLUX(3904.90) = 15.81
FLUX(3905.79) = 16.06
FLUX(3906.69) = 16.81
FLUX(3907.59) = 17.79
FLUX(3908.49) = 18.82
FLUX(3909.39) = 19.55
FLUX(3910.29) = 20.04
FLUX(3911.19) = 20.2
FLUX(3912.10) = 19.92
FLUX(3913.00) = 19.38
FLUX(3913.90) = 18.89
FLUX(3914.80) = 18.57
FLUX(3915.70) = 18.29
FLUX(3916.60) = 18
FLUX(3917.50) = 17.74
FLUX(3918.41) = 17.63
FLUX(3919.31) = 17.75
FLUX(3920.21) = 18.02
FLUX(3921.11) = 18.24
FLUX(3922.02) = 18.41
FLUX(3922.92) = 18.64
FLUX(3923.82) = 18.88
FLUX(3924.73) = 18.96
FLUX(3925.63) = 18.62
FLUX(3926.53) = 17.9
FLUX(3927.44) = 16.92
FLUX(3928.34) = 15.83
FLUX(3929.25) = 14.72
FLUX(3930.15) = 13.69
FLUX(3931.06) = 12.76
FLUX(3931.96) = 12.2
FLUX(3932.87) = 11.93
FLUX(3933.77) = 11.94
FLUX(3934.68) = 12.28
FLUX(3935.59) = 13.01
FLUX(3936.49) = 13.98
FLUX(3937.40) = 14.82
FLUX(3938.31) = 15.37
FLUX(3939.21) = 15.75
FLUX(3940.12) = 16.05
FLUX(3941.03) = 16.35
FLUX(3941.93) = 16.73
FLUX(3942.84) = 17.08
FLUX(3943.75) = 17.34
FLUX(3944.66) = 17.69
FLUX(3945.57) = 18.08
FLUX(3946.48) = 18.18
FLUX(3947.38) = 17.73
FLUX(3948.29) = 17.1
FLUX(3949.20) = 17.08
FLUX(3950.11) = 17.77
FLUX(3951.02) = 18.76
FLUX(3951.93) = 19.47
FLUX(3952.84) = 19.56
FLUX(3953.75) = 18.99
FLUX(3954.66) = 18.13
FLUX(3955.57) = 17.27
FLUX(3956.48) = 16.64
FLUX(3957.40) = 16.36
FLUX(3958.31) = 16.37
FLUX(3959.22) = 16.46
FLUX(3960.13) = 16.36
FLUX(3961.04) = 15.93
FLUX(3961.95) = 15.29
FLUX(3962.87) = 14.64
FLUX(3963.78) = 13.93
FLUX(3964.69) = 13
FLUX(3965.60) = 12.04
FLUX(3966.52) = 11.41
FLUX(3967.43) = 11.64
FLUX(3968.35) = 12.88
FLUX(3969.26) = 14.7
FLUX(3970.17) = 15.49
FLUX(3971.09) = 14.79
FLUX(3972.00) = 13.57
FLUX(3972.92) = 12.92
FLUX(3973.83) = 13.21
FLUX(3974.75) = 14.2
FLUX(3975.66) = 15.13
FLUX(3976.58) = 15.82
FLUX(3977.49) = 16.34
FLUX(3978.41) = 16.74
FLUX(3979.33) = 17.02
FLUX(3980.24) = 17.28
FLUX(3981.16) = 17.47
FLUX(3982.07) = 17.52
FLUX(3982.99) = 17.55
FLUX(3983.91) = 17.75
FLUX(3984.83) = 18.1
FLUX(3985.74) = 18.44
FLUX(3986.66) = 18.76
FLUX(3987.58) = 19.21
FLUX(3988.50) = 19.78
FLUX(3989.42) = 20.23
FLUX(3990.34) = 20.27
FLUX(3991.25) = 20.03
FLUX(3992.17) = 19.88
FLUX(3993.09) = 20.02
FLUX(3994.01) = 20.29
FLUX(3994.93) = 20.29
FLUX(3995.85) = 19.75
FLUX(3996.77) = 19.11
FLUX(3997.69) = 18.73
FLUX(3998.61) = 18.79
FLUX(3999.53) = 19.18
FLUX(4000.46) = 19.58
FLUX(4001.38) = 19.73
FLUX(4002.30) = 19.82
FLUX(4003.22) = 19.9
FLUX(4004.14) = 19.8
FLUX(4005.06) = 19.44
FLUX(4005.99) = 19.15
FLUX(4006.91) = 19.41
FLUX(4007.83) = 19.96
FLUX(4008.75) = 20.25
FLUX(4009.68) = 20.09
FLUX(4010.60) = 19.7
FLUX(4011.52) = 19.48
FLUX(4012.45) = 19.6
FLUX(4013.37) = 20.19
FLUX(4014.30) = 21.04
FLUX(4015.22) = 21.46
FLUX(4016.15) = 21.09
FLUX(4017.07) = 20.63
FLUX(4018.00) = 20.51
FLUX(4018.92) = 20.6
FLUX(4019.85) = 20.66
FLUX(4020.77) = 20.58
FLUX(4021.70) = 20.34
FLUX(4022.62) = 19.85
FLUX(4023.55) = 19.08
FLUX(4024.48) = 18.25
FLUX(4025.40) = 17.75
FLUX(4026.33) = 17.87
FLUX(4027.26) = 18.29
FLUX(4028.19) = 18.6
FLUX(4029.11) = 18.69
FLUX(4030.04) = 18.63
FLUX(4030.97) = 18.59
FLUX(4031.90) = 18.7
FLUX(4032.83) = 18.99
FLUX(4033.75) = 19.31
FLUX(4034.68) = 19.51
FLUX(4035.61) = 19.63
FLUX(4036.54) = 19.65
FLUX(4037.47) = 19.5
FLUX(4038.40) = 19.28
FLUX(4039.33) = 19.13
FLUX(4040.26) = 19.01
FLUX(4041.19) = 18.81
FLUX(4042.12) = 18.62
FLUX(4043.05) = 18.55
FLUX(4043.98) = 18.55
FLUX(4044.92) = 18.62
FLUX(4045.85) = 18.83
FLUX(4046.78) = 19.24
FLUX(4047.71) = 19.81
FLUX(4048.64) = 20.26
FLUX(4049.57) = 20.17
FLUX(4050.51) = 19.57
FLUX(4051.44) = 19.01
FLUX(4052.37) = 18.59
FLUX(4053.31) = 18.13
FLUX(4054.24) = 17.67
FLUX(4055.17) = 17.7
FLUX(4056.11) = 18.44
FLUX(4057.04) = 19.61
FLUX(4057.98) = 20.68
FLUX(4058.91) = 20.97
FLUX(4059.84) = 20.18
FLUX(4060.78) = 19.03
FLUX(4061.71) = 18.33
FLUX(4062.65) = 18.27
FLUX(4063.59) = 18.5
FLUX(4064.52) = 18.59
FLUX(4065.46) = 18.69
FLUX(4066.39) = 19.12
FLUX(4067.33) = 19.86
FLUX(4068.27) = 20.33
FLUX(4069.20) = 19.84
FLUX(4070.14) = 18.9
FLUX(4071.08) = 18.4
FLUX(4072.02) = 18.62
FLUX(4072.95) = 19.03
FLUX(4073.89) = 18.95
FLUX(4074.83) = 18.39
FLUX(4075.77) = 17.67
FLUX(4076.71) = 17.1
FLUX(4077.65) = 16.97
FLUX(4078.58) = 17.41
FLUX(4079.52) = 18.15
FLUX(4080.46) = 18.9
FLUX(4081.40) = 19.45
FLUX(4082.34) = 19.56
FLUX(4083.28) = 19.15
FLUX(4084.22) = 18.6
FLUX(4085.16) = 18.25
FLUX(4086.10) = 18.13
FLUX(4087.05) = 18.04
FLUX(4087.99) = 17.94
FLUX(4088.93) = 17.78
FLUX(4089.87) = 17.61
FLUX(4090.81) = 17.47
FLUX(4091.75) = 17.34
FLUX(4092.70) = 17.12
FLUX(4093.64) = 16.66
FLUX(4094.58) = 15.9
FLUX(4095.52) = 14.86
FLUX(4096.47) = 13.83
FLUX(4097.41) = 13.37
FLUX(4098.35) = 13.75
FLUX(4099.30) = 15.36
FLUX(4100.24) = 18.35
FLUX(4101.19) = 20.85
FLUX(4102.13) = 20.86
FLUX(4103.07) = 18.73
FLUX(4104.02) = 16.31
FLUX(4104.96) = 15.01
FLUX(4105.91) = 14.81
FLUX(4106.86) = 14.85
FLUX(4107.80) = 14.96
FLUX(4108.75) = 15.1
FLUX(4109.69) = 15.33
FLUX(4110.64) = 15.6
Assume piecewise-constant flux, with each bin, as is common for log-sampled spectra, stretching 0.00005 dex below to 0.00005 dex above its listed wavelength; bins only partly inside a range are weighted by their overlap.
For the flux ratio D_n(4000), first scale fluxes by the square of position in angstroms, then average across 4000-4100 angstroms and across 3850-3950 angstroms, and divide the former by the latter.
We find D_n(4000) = 1.19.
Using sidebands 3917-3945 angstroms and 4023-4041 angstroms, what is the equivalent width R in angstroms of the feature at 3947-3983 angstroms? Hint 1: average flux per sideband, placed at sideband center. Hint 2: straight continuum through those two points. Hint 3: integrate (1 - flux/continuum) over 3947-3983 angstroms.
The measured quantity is 2.4 angstroms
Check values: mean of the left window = 16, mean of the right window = 18.9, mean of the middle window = 15.8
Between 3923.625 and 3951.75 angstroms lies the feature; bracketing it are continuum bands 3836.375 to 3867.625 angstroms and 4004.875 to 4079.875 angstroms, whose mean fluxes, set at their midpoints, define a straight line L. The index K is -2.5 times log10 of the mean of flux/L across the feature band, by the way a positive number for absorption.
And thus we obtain 0.128 mag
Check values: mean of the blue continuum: 17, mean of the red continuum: 19.2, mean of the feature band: 16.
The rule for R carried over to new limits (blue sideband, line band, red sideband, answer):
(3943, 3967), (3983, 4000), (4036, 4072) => -1.74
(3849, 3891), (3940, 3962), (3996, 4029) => 1.70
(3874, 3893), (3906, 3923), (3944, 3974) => -2.71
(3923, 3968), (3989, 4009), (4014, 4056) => -2.00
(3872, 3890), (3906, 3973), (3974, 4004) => 3.97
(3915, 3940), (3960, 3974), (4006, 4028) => 3.07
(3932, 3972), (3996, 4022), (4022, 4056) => -3.16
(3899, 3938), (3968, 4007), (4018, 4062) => 0.63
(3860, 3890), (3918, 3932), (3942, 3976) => -0.28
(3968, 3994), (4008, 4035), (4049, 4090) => -2.70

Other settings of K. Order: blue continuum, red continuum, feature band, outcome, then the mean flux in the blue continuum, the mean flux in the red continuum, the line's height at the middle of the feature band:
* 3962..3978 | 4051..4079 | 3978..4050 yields -0.20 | 13.9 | 18.8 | 16.2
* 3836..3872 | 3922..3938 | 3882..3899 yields 0.08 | 17.3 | 15.2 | 16.3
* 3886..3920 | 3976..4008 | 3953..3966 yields 0.14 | 17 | 18.9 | 18.2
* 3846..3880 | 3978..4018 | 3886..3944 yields 0.14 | 18.4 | 19.4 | 18.8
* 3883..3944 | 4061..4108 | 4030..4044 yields -0.10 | 16.3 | 17.7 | 17.3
